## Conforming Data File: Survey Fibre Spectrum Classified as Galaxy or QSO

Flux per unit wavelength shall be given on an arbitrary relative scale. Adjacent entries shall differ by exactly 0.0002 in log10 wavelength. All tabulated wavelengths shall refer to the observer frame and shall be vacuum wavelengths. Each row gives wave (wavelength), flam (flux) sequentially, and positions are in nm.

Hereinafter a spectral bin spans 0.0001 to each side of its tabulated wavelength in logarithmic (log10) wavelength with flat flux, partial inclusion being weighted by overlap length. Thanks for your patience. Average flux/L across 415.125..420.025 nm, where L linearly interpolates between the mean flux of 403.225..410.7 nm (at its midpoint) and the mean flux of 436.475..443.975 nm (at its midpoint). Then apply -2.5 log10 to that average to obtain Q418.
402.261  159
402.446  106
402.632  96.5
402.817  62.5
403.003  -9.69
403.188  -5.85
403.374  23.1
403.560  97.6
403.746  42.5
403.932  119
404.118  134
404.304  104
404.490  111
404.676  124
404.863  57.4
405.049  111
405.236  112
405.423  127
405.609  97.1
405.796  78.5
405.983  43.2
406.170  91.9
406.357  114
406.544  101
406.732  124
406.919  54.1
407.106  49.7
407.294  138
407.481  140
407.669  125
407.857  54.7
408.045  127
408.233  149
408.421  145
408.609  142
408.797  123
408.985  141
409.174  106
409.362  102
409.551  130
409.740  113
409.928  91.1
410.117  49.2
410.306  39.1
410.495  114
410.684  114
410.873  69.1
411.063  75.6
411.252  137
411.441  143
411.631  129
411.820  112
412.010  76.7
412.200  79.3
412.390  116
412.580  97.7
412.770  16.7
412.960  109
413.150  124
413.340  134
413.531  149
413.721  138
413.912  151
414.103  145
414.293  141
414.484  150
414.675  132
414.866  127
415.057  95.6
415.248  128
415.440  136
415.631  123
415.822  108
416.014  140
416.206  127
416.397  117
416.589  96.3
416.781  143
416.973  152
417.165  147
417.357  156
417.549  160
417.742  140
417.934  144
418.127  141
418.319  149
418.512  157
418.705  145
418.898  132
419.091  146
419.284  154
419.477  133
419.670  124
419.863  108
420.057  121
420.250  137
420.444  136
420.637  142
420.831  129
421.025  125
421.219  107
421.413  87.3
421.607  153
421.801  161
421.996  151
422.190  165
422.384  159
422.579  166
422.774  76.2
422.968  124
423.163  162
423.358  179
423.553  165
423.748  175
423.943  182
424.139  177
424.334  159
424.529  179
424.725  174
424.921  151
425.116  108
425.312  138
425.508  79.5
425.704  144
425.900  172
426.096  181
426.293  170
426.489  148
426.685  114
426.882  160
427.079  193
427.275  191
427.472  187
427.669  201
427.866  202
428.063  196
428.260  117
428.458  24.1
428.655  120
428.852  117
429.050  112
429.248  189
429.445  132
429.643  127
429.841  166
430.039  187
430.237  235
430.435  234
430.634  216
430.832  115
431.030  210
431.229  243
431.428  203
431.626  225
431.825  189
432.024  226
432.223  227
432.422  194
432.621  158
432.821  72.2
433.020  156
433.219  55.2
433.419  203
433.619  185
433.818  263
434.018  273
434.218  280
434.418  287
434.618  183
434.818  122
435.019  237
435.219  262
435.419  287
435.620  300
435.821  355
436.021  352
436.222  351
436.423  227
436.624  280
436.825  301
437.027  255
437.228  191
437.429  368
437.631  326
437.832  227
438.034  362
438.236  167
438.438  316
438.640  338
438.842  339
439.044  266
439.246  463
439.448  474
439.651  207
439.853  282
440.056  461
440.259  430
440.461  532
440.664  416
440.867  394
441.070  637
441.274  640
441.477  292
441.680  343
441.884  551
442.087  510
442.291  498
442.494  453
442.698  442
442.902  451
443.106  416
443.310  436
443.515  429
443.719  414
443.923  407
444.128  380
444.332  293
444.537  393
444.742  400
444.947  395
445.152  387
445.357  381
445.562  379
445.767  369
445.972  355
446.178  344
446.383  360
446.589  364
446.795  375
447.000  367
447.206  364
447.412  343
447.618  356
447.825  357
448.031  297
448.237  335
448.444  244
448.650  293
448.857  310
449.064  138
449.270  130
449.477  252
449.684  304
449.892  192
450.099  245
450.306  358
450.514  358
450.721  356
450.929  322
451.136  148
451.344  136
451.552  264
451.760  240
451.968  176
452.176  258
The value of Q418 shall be 0.372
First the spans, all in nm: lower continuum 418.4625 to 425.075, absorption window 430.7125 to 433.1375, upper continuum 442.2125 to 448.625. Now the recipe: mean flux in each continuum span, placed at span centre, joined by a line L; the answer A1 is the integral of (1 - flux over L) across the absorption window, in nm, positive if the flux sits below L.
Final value 0.598 nm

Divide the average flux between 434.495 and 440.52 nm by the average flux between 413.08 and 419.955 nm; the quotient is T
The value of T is 2.26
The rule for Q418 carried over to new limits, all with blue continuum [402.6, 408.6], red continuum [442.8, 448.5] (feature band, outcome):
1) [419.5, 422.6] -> 0.431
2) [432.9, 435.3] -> 0.372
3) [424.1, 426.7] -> 0.465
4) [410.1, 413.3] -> 0.372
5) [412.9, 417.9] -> 0.198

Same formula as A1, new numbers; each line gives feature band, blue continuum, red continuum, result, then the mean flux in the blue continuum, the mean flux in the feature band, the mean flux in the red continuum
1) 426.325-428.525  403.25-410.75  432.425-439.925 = 0.56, 101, 160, 263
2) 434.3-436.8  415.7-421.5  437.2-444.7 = 0.46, 133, 271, 395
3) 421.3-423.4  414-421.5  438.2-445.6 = 0.48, 133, 143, 408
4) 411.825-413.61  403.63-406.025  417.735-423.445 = 0.27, 98.1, 100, 138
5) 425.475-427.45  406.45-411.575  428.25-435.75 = 0.13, 107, 159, 189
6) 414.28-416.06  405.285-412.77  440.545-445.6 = 0.38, 103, 127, 430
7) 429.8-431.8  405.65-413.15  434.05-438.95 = 0.32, 102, 204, 280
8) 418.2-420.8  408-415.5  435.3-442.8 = 0.69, 115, 137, 369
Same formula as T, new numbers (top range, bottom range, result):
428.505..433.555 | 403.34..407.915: 1.78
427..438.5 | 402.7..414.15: 2.13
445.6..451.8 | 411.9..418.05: 2.38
